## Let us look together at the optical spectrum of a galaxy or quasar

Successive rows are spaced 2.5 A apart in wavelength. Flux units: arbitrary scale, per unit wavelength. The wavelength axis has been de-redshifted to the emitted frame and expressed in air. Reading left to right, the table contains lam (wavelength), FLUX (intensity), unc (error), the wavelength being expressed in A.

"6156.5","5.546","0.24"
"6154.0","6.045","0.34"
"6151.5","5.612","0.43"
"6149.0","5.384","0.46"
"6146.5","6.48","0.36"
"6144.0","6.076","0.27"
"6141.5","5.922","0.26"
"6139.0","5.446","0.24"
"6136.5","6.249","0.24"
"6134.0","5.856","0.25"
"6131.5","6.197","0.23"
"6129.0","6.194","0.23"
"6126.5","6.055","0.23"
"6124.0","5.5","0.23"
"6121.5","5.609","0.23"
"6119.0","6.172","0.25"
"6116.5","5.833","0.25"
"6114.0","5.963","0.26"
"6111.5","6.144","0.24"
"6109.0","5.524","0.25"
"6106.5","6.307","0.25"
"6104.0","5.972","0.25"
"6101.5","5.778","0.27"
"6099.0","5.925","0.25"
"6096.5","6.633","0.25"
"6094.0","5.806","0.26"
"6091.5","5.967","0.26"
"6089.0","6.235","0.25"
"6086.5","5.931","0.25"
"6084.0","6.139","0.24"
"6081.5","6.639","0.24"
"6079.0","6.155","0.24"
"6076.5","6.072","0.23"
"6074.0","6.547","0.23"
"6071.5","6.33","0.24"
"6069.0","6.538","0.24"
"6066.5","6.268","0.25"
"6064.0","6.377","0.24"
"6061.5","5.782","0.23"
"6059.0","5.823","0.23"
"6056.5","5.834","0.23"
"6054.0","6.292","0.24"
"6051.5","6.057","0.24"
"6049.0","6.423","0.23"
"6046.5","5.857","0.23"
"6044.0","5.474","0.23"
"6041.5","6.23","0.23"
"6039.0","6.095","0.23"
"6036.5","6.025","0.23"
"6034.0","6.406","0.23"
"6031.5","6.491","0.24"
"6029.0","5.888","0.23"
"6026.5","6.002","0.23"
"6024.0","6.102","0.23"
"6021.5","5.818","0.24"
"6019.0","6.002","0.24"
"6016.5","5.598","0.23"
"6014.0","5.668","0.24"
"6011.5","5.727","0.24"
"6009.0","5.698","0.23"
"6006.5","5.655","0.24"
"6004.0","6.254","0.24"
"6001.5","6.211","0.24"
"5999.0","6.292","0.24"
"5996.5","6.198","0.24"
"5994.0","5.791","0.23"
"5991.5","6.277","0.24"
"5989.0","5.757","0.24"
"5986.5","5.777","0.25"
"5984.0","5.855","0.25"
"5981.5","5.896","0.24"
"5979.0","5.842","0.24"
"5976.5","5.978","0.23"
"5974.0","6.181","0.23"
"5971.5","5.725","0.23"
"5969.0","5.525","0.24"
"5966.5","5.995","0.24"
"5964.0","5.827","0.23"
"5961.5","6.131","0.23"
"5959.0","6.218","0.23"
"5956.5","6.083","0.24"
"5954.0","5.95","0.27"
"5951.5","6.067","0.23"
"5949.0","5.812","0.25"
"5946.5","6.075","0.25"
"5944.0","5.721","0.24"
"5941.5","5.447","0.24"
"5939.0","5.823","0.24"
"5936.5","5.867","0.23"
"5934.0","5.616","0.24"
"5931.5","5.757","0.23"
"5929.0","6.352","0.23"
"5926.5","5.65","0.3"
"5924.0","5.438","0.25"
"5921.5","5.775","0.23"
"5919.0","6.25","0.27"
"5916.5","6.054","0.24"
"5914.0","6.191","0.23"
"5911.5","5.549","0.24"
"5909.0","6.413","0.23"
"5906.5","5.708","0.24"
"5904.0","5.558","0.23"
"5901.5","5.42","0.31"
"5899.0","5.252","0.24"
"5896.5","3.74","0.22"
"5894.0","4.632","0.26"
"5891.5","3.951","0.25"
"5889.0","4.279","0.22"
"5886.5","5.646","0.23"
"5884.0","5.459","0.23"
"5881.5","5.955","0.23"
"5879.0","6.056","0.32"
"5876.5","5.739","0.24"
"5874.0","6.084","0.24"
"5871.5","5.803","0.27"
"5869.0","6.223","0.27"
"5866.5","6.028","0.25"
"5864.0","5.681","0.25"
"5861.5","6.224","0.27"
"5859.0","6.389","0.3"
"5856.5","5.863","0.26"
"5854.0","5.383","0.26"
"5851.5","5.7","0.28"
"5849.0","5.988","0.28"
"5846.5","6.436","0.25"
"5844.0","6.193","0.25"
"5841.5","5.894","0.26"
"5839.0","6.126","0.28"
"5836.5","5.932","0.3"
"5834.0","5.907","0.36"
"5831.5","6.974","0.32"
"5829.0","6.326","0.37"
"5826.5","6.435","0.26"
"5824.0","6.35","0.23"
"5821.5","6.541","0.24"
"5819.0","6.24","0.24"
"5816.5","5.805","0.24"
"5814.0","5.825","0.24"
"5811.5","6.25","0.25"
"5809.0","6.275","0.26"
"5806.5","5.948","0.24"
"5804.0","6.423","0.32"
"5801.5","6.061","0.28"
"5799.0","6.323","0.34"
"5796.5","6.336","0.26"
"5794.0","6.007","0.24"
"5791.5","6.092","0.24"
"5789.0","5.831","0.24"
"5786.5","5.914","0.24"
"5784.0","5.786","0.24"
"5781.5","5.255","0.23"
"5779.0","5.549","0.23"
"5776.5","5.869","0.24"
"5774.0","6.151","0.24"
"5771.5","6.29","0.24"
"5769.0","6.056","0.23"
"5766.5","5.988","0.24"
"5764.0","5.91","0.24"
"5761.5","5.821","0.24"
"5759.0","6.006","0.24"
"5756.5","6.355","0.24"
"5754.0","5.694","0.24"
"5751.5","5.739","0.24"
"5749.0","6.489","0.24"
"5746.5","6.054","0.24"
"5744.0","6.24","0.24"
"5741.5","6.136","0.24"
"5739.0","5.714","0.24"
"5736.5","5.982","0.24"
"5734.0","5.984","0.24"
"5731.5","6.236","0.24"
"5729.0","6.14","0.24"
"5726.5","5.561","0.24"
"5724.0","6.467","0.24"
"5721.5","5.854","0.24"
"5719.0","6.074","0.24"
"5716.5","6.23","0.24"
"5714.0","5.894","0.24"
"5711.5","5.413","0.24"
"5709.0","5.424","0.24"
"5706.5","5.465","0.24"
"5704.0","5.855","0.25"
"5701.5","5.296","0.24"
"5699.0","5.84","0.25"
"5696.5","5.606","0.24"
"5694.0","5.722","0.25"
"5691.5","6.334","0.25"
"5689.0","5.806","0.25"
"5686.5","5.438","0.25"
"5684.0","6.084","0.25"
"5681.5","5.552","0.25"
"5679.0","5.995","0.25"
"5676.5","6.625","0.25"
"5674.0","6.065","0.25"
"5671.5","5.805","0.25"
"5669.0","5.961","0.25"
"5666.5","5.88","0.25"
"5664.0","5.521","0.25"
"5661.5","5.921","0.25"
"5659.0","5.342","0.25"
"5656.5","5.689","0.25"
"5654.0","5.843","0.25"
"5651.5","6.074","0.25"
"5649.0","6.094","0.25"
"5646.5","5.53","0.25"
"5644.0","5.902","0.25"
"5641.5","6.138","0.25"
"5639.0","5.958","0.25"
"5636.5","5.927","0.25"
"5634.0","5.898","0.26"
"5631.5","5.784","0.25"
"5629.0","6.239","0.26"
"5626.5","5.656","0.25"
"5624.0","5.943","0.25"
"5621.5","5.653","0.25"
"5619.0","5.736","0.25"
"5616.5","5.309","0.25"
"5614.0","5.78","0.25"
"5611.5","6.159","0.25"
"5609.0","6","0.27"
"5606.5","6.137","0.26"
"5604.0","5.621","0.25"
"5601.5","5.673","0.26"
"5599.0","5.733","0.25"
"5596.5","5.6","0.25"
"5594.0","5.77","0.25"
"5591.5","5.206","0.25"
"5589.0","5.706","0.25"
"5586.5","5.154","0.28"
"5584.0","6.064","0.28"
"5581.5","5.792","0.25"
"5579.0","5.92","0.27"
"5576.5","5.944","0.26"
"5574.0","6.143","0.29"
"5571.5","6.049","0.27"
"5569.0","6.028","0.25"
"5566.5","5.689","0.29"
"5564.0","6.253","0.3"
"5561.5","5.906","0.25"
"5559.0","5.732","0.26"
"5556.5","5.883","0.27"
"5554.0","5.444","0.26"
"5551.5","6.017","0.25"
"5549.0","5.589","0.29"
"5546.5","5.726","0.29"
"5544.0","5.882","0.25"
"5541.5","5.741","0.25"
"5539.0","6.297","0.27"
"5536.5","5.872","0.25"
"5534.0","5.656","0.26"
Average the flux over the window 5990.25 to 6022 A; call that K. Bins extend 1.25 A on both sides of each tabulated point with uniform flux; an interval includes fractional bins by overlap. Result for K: 5.94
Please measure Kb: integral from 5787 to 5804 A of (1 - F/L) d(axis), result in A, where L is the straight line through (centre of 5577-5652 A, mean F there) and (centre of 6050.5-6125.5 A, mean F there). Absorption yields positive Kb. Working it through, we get -0.62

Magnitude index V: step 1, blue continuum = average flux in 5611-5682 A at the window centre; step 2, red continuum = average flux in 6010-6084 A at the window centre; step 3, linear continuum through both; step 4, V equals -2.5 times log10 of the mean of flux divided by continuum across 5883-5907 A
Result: 0.21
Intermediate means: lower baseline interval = 5.86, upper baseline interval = 6.09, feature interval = 4.94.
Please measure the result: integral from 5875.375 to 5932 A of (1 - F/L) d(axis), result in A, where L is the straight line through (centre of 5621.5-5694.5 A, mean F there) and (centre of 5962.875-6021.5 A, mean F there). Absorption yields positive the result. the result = 3.70 A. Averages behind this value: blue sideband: 5.88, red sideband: 5.9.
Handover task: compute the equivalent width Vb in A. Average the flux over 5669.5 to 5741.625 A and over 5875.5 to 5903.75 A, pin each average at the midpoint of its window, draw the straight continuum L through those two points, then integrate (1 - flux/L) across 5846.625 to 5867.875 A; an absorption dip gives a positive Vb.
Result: -2.8 A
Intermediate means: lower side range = 5.88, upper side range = 5.11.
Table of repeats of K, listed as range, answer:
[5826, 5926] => 5.76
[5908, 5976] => 5.91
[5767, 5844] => 6.09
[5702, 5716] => 5.63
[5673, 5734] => 5.88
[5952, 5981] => 5.95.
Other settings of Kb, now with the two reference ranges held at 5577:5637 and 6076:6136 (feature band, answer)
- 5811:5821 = -0.3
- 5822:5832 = -1.0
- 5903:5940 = 0.4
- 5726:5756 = -0.9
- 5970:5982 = 0.1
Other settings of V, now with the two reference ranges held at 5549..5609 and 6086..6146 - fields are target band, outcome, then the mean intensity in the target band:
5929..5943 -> 0.03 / 5.76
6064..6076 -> -0.08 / 6.39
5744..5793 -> -0.02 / 5.95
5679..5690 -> 0.02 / 5.75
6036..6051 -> -0.01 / 6.02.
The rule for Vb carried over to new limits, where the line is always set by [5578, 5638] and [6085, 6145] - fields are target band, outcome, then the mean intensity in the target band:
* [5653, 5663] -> 0.2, 5.69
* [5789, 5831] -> -2.6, 6.21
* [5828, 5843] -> -0.8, 6.19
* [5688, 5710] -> 0.4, 5.71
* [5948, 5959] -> -0.2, 6.01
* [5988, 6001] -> -0.3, 6.08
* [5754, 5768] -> -0.4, 5.99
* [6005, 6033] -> 0.2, 5.89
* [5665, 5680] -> -0.7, 6.05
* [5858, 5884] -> -0.5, 5.99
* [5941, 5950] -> 0.2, 5.79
